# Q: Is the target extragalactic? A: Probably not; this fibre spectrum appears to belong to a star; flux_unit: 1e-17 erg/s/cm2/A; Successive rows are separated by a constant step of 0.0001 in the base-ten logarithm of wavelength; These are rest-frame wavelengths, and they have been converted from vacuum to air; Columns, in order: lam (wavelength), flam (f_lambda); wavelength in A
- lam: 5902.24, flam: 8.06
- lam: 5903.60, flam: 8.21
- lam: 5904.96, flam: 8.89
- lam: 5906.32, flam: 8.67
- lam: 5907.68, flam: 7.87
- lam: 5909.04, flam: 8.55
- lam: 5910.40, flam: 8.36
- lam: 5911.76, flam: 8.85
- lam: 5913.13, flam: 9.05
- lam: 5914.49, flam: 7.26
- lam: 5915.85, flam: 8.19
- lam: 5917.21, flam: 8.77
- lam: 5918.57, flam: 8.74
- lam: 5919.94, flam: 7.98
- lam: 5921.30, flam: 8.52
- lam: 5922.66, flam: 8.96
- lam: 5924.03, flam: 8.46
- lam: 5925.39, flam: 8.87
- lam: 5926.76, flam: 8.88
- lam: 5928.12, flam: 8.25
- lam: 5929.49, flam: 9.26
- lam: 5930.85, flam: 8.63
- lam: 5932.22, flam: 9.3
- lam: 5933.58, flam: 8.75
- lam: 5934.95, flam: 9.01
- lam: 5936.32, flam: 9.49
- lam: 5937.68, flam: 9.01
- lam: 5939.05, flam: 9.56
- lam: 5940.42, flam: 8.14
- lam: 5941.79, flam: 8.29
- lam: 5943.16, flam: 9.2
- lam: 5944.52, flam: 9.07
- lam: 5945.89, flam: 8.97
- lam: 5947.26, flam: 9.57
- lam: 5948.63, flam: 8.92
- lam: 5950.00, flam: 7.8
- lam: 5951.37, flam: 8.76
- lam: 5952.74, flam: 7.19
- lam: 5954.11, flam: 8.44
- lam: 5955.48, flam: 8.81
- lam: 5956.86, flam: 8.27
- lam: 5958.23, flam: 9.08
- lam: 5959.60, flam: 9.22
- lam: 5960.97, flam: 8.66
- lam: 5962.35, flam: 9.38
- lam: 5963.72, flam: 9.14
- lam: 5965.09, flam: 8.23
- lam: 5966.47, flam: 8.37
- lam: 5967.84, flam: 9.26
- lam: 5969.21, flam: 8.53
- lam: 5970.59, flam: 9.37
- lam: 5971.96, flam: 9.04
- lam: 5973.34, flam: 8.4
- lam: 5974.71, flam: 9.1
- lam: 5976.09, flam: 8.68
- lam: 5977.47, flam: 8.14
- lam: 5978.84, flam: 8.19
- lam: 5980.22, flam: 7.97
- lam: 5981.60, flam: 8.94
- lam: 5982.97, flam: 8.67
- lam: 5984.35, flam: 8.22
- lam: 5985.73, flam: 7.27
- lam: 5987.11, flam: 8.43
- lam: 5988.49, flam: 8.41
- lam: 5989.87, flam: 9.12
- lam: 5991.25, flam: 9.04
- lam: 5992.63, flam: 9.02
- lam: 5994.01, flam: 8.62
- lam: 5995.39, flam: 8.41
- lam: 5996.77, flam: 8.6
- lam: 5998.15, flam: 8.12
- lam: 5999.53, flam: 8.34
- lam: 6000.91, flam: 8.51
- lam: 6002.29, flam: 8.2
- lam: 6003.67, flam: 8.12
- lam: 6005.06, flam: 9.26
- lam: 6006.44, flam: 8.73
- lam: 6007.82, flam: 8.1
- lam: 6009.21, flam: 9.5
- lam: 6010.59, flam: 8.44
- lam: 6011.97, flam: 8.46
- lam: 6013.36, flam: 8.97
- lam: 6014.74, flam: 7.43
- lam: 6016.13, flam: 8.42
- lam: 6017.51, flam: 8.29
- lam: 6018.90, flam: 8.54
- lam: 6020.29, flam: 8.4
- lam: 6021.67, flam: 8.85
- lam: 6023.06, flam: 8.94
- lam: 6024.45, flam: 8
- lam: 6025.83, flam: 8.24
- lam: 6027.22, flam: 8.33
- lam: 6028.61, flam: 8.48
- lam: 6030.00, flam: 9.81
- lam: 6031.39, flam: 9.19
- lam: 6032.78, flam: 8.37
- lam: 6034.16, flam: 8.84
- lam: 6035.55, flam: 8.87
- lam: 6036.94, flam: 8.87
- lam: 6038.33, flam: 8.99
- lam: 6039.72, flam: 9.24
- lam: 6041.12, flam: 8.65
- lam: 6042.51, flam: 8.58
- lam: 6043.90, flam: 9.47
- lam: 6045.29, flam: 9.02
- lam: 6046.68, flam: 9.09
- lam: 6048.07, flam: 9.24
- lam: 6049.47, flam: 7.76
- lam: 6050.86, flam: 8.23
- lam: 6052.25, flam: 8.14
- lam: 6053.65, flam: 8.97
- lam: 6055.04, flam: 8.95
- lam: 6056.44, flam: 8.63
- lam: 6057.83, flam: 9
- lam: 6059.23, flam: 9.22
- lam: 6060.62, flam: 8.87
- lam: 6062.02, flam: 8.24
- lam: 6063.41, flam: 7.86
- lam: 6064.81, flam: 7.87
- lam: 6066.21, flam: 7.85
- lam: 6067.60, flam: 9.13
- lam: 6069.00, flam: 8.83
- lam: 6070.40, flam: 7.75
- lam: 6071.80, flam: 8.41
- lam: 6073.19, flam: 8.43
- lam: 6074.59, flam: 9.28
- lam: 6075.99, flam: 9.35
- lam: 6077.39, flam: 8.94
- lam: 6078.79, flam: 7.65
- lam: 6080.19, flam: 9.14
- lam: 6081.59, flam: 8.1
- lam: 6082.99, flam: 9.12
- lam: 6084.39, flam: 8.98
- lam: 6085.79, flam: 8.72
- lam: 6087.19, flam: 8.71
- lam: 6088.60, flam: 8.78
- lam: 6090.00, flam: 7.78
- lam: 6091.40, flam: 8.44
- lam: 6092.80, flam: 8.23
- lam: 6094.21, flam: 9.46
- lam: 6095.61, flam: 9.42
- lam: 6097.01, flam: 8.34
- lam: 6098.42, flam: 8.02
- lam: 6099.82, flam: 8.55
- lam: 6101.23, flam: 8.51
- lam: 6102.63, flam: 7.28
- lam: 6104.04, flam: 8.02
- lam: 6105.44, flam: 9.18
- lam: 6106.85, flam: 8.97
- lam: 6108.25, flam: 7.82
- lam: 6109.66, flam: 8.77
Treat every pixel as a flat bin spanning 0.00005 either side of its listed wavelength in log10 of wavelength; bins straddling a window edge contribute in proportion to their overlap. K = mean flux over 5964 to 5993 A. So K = 8.59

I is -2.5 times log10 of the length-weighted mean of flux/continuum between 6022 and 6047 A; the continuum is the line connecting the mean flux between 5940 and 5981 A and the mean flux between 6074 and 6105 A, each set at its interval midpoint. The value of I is -0.03 mag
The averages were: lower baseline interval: 8.68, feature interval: 8.83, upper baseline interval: 8.58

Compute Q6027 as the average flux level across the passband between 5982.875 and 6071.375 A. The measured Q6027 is 8.59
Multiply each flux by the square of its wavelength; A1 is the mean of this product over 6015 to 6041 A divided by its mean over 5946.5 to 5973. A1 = 1.02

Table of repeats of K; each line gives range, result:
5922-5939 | 8.93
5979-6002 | 8.47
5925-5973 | 8.82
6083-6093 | 8.58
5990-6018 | 8.54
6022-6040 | 8.77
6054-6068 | 8.56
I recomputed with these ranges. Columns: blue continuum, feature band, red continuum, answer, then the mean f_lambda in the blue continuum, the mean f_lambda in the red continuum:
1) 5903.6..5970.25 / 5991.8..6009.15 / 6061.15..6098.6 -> 0.011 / 8.69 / 8.56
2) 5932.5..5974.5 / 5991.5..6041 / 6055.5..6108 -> 0.009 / 8.81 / 8.56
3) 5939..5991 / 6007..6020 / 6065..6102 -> 0.021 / 8.64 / 8.6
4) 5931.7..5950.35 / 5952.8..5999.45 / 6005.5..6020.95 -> 0.014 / 8.95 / 8.49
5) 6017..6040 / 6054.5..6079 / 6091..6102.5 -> 0.005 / 8.71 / 8.56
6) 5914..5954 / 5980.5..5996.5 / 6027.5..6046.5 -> 0.035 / 8.69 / 8.94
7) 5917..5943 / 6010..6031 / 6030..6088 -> 0.027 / 8.79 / 8.71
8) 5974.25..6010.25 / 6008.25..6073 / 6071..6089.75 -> -0.001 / 8.52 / 8.71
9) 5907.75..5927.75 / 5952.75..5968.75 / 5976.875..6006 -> -0.032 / 8.51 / 8.46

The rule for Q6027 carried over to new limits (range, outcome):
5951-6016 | 8.57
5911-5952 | 8.75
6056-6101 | 8.6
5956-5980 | 8.75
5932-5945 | 8.97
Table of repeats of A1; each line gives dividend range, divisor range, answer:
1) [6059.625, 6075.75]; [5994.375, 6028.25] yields 1.02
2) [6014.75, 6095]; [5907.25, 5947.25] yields 1.04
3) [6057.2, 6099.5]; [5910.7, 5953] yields 1.04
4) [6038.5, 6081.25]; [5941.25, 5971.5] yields 1.02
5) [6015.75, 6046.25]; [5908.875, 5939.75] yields 1.04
